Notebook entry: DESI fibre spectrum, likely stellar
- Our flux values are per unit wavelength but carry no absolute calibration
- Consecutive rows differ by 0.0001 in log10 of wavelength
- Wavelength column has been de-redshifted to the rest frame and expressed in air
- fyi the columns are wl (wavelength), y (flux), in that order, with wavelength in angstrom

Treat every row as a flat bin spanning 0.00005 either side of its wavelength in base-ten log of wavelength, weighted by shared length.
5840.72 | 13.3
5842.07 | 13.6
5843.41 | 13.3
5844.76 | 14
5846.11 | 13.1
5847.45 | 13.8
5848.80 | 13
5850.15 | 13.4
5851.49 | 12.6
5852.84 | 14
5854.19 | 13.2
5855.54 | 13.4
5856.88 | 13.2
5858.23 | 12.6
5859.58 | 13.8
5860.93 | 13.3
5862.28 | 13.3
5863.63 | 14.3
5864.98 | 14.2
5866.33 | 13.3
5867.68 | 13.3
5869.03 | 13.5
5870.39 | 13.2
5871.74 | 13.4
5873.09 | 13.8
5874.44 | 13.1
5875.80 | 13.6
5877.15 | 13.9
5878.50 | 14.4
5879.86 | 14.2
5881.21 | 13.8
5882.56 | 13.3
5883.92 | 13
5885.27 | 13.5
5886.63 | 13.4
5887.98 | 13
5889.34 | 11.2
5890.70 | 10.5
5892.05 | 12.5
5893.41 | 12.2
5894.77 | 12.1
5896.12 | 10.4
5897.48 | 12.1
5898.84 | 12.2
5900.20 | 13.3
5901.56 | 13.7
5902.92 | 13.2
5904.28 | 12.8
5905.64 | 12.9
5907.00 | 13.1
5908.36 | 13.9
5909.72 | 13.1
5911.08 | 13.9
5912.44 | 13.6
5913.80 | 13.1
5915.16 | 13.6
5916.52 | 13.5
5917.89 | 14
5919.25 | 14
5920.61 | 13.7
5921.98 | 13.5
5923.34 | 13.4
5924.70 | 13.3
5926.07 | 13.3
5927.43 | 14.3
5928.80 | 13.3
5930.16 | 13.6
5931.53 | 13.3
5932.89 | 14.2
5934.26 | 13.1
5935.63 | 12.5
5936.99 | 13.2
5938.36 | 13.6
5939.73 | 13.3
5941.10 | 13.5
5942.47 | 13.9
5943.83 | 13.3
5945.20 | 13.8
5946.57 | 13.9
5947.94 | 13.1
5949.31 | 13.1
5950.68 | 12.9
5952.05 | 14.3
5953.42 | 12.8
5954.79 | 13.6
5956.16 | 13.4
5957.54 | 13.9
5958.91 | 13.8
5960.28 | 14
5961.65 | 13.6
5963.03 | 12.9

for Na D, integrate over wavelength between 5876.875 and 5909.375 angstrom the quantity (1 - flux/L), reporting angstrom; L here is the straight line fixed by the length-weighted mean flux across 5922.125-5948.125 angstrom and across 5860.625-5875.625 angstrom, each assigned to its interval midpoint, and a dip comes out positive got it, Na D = 1.6 angstrom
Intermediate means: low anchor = 13.5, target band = 12.8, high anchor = 13.5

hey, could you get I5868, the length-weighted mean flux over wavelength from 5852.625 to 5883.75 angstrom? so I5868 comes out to 13.6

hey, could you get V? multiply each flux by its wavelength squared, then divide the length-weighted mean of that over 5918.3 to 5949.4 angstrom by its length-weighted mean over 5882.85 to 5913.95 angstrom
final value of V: 1.07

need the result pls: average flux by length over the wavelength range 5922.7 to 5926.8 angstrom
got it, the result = 13.4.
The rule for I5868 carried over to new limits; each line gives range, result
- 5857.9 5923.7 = 13.2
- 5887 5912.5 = 12.6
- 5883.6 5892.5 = 12.4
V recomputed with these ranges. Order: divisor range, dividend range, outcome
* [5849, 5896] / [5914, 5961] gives 1.05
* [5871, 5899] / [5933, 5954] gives 1.06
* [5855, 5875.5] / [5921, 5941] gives 1.02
